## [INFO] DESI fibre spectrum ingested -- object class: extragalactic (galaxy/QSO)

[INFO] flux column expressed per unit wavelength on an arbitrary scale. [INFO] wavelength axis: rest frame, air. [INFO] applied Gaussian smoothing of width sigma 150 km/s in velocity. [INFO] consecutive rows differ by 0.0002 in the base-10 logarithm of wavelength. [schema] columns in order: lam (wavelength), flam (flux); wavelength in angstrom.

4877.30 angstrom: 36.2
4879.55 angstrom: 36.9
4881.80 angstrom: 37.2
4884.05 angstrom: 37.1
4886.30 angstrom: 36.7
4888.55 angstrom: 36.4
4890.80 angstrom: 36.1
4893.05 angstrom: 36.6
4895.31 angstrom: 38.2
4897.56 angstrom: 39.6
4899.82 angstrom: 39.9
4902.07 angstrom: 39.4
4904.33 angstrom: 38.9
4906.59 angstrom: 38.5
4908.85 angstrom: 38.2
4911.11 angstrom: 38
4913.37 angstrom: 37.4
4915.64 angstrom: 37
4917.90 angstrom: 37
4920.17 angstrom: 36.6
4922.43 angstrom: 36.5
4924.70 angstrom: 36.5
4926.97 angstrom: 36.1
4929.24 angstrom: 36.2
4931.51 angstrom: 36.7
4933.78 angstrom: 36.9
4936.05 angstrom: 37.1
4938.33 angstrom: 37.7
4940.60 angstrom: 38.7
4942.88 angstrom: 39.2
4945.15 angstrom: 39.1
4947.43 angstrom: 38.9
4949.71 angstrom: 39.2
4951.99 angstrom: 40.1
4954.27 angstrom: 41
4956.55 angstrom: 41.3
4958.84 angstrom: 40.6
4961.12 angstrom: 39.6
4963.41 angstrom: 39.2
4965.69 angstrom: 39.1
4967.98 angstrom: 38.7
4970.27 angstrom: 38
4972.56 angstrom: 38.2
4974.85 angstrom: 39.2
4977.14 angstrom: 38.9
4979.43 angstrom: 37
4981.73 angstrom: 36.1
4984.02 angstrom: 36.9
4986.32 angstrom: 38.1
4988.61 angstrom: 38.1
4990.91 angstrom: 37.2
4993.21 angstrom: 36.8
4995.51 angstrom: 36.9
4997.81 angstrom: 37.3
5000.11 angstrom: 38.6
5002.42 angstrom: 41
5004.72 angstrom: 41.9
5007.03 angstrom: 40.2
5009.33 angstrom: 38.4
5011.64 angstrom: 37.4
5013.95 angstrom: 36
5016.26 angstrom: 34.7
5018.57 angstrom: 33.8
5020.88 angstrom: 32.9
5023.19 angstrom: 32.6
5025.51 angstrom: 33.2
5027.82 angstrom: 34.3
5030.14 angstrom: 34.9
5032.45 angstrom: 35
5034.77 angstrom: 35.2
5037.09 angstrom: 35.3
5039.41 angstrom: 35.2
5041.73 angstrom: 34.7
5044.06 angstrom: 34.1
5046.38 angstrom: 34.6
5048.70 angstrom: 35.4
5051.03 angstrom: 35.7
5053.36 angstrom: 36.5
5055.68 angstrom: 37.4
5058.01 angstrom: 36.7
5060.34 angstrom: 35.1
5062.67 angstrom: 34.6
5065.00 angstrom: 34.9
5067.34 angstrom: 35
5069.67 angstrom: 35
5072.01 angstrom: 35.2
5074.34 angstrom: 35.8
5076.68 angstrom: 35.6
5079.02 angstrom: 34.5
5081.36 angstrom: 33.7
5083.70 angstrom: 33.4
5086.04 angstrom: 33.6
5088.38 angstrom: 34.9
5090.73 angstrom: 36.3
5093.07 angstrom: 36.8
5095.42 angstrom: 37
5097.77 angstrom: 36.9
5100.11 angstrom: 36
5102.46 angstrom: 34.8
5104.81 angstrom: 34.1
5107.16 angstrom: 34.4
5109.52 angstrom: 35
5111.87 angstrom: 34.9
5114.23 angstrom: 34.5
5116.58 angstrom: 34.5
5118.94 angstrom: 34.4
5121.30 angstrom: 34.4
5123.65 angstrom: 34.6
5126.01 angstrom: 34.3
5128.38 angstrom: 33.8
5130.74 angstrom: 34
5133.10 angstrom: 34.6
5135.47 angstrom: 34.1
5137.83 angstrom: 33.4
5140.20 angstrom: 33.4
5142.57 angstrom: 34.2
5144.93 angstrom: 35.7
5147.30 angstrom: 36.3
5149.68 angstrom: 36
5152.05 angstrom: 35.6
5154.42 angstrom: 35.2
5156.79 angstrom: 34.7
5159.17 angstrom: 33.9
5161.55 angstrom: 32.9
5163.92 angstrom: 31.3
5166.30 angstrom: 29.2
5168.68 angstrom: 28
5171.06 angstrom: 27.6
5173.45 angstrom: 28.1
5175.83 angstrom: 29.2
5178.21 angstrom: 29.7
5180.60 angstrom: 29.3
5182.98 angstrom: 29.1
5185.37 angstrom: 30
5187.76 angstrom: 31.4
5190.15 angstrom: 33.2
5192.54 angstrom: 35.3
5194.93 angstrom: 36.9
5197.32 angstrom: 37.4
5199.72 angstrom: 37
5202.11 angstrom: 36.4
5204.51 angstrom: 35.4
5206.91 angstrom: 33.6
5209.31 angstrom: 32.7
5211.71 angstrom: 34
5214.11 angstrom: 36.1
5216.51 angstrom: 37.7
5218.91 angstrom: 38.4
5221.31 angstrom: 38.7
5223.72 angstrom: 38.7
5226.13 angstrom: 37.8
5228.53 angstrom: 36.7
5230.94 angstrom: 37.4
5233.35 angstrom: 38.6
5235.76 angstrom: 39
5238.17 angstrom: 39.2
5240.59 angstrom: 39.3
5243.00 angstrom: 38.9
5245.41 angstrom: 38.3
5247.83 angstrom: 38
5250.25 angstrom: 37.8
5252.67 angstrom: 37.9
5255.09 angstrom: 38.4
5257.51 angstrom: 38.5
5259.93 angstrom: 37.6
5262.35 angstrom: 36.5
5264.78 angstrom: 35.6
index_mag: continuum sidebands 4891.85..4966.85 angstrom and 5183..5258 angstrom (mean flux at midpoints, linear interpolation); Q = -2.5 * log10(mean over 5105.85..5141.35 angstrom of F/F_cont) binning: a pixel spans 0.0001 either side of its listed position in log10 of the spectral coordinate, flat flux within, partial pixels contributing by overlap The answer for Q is 0.09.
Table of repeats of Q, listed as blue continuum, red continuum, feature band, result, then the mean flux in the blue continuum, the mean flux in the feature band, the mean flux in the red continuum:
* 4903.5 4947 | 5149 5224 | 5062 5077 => 0.00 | 37.5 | 35.1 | 33.5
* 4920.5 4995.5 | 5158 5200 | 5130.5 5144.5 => -0.04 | 38.2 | 34.1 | 31.5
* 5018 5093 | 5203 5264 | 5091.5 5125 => 0.01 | 34.9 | 35.2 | 37.4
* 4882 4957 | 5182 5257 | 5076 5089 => 0.09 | 37.9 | 34.2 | 36.5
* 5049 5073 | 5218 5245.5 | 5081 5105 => 0.02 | 35.6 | 35.3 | 38.4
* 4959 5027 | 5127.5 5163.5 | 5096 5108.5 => 0.00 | 37.5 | 35.3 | 34.5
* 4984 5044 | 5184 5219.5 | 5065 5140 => 0.03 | 36.3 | 34.8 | 34.9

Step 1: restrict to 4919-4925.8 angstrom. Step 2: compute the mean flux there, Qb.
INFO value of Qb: 36.5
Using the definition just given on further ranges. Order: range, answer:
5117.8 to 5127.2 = 34.4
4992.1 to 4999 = 37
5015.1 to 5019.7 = 34.3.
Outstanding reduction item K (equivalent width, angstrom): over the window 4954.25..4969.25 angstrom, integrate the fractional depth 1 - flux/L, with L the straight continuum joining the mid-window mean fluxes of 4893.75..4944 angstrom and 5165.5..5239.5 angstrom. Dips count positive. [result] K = -1.1 angstrom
